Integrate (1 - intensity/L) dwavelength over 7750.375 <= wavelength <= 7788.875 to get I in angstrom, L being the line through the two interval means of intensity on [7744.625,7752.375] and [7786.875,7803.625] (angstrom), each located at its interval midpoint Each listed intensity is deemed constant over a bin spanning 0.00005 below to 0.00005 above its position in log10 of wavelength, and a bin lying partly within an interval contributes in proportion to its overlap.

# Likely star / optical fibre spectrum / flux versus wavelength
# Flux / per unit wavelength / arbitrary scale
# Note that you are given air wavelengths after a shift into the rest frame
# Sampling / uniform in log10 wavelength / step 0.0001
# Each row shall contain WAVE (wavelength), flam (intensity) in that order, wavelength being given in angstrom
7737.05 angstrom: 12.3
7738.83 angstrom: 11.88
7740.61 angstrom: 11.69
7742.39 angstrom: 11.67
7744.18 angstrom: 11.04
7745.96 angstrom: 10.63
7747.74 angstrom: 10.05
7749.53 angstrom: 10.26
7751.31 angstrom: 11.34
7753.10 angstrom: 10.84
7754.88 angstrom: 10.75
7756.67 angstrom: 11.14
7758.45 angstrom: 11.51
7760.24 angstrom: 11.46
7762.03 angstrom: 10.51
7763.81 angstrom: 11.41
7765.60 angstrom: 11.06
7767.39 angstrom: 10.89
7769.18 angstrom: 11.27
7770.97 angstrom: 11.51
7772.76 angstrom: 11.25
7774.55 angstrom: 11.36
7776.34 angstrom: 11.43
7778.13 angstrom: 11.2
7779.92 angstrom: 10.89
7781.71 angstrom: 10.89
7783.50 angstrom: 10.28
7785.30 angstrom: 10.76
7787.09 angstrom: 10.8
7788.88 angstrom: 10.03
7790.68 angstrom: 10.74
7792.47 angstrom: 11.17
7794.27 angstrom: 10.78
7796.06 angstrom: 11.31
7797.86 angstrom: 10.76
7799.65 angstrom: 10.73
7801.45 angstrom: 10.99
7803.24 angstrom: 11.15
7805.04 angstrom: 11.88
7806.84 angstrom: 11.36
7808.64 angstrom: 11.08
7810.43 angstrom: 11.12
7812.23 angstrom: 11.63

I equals -1.2 angstrom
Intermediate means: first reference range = 10.6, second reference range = 10.8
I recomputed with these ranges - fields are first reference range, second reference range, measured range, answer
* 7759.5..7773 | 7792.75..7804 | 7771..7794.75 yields 0.31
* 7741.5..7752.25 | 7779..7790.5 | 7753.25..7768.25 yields -0.46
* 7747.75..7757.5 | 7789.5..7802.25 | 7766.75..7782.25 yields -0.51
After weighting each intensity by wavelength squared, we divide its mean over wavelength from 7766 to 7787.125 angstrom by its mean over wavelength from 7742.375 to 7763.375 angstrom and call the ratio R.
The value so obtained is 1.0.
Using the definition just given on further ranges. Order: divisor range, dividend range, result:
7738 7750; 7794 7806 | 1.02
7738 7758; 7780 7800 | 0.99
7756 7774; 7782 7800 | 0.96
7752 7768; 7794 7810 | 1.02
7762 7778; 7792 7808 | 1.00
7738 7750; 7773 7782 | 1.02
